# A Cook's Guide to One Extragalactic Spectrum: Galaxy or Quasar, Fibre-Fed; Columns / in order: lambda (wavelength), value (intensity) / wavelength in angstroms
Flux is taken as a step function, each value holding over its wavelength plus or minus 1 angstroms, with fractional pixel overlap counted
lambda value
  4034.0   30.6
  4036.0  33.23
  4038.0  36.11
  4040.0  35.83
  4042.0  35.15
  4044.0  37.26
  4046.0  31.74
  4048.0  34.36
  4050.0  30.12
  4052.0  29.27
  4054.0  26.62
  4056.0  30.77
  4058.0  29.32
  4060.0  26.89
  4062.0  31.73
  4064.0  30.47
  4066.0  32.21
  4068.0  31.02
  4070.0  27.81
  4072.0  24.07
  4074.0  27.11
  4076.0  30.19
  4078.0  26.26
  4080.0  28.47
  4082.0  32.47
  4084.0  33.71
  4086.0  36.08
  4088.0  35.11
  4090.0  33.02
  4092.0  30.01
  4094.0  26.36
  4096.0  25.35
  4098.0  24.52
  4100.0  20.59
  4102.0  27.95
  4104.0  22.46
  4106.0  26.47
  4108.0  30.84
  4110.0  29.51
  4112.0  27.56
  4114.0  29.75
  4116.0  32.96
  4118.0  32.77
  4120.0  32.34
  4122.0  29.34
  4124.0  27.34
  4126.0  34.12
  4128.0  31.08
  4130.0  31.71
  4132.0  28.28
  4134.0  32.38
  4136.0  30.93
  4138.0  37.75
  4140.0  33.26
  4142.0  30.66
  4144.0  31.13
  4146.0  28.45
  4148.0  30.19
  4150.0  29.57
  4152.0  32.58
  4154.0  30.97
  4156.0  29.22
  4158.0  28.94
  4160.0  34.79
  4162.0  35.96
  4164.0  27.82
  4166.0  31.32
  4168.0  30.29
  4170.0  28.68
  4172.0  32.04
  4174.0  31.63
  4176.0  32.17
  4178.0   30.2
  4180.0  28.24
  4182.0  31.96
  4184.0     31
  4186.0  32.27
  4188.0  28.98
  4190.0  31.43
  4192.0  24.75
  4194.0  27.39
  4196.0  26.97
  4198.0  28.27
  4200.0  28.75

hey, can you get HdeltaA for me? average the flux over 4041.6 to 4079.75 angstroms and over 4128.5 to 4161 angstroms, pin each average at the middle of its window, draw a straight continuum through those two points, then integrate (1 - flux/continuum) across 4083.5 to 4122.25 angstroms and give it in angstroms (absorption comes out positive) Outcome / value 1.7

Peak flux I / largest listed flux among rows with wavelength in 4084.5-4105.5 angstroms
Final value 36.08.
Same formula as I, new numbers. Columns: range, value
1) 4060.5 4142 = 37.75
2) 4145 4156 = 32.58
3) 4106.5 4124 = 32.96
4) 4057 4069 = 32.21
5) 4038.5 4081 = 37.26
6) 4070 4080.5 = 30.19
